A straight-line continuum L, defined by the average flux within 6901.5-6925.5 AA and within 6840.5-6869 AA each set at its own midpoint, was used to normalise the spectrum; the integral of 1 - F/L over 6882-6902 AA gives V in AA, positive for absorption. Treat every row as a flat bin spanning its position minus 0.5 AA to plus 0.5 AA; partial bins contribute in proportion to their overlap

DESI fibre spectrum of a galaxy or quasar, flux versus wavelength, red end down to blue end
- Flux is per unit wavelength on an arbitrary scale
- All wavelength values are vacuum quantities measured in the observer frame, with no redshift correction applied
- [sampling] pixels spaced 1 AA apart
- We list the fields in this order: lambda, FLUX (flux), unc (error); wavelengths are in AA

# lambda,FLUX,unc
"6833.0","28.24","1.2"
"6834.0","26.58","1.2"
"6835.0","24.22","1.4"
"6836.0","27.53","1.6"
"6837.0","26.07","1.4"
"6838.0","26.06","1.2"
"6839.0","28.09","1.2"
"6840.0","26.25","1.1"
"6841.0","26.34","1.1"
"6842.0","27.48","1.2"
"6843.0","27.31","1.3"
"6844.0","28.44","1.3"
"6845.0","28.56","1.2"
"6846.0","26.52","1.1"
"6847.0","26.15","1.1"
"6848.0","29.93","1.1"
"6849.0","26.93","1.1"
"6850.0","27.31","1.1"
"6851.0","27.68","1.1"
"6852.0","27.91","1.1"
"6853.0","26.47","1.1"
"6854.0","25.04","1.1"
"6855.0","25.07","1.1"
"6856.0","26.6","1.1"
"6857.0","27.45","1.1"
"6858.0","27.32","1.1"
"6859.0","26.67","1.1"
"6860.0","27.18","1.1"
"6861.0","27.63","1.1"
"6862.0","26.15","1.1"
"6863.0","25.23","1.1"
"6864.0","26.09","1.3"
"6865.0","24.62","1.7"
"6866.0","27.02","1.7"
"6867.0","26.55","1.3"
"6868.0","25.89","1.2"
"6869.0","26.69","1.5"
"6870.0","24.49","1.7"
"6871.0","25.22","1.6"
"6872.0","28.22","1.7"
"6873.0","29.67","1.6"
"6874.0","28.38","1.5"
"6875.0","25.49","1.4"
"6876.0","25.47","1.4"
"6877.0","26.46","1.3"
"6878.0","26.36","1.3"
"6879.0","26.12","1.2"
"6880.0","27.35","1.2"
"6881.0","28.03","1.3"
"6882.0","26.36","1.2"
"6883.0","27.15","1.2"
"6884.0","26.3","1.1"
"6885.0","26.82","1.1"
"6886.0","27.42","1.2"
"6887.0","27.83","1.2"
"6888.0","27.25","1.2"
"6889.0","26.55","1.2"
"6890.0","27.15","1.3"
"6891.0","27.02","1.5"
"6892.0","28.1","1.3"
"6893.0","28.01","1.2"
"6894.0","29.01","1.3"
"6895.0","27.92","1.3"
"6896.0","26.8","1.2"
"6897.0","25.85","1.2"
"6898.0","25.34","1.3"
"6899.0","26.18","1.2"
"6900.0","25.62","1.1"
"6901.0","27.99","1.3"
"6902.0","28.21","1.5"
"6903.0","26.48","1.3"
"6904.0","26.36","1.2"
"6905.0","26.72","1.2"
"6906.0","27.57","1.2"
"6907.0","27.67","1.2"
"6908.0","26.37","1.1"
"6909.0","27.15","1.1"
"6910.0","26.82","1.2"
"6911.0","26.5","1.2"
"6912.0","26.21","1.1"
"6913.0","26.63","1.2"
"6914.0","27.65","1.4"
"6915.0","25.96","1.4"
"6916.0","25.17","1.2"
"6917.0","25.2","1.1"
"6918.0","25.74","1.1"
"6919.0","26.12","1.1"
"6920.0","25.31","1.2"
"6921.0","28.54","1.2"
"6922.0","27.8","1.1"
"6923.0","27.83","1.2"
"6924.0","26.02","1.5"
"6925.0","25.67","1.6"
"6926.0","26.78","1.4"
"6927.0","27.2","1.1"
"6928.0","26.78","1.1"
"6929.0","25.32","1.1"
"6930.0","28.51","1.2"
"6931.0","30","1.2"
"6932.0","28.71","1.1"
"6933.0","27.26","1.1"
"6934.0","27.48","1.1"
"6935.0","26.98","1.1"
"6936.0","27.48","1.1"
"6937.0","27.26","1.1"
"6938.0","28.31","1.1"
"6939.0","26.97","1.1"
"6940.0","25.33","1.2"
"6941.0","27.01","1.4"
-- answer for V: -0.3 AA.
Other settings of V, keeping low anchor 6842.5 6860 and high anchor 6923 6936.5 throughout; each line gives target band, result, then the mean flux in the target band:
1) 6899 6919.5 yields 0.5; 26.6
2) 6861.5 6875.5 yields 0.4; 26.4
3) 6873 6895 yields 0.0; 27.2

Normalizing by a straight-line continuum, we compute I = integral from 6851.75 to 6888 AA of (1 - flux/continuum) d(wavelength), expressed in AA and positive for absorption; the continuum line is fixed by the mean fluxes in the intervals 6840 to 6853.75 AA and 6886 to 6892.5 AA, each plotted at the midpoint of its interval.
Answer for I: 1.0 AA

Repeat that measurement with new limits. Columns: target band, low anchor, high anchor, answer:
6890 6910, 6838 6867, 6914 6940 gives -0.10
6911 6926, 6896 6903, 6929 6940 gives 0.40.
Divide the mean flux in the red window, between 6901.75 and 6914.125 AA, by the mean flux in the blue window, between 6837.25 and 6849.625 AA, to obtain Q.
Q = 0.98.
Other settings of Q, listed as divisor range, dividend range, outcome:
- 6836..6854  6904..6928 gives 0.98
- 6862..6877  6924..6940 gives 1.03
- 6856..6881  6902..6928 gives 1.00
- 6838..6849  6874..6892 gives 0.98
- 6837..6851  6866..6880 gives 0.97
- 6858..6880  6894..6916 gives 1.01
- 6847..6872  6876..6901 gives 1.01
